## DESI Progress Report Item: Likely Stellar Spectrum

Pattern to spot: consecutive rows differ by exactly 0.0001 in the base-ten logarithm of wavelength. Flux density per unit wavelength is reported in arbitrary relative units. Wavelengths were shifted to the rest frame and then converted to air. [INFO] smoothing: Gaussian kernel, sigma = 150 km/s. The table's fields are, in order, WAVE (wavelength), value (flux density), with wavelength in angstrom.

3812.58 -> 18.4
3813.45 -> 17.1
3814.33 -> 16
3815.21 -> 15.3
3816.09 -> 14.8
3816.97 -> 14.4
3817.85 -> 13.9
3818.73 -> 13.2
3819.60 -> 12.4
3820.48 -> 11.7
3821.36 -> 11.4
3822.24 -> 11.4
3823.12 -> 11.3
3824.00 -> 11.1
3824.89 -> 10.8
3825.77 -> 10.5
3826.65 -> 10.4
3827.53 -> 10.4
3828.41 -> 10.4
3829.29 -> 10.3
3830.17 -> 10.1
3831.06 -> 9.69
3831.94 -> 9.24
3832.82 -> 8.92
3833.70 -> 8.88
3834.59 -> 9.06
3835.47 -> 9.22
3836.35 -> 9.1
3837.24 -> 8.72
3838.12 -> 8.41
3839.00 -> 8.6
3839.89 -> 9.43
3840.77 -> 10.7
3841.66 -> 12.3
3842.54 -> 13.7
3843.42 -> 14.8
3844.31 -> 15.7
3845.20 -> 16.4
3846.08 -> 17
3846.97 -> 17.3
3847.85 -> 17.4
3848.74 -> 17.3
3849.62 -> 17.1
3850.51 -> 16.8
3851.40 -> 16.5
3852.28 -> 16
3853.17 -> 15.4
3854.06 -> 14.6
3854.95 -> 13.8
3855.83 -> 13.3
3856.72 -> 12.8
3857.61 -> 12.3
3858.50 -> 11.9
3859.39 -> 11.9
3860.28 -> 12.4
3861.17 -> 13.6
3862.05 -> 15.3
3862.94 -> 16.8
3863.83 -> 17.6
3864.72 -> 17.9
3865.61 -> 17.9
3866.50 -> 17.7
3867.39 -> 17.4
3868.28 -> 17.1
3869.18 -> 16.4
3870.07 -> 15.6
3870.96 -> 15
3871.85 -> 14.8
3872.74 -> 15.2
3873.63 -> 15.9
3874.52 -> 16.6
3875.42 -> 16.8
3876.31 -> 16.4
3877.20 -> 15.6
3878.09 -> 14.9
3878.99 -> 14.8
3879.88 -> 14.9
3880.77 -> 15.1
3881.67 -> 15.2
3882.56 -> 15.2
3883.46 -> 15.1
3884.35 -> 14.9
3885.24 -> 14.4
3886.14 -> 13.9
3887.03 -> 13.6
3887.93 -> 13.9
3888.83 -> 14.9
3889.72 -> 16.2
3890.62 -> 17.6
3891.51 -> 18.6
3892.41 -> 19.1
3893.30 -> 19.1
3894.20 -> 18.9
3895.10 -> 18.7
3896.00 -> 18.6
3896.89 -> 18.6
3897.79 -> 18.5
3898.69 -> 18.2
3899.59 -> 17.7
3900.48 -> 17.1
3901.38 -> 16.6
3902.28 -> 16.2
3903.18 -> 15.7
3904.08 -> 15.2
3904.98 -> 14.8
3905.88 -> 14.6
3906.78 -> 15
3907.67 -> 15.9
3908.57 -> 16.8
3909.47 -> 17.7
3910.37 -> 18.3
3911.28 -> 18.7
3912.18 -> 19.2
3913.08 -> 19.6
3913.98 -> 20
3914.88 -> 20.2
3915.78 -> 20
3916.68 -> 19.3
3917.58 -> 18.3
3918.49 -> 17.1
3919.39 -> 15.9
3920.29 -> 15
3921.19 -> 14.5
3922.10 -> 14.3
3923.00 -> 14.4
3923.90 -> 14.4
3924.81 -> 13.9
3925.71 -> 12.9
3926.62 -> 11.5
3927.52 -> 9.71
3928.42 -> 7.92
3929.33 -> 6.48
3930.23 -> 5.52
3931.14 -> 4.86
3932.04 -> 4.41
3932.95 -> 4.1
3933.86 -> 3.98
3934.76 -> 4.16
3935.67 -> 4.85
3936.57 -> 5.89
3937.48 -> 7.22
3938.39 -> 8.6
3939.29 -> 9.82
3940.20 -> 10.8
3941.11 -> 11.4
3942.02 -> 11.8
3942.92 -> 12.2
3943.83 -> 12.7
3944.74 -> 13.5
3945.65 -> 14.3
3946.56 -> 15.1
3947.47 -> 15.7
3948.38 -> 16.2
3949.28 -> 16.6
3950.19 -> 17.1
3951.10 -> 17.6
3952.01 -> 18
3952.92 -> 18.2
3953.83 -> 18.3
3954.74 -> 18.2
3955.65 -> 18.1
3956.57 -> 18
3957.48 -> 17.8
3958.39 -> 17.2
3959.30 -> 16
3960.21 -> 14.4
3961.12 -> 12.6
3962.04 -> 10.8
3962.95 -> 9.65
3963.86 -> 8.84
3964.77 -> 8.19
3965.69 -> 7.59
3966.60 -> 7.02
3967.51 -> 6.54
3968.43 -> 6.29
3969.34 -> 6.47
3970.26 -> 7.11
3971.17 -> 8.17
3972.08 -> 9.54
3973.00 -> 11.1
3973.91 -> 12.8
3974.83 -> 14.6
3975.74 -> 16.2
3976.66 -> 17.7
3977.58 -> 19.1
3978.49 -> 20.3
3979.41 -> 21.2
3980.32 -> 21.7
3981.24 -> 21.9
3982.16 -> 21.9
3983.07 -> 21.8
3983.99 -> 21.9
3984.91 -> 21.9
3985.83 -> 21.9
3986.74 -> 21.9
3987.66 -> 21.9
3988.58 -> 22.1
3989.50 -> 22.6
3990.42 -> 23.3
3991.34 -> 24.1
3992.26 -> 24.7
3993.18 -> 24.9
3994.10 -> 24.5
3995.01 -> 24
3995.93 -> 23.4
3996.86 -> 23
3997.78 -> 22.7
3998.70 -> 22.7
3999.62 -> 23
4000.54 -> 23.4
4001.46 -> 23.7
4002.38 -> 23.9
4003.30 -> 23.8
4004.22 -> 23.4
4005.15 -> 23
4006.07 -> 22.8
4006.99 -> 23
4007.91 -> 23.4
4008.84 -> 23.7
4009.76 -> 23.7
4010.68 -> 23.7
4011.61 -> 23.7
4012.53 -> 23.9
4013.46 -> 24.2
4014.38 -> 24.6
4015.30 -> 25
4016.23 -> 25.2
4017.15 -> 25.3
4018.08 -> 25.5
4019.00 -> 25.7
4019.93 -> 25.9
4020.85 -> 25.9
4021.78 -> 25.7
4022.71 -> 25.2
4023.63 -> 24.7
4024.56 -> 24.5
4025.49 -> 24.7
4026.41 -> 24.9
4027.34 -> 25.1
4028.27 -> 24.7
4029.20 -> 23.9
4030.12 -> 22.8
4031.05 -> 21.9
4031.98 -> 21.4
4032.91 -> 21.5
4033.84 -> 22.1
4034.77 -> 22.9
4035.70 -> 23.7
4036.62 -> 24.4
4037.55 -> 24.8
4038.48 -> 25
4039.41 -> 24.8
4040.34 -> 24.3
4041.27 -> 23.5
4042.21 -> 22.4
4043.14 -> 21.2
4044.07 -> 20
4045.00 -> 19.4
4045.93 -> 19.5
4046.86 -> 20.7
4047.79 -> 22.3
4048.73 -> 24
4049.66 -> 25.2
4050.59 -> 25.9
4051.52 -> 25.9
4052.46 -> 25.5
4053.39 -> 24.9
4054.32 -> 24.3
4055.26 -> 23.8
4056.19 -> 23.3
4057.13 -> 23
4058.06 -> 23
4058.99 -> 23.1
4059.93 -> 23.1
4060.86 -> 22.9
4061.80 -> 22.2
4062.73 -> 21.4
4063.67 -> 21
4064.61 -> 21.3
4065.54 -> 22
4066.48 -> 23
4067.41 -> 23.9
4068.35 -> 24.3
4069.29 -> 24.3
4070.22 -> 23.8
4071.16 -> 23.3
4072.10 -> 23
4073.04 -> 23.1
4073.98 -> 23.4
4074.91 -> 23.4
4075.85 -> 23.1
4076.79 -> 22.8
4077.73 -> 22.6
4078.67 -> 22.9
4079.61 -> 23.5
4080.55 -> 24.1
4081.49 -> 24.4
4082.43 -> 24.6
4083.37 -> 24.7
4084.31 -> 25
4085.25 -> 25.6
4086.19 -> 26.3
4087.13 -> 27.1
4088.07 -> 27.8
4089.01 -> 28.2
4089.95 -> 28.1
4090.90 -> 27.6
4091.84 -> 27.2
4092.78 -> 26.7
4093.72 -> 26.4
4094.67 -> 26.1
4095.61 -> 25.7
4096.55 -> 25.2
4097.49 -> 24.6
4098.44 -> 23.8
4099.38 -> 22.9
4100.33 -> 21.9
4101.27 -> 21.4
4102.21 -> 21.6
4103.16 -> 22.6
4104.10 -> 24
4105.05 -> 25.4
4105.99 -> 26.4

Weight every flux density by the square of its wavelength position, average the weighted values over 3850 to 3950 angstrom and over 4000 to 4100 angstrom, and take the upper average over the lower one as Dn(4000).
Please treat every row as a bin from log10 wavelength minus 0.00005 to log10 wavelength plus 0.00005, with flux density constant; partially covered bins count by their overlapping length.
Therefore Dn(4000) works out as 1.8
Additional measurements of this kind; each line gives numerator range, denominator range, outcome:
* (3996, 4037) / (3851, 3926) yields 1.58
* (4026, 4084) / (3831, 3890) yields 1.80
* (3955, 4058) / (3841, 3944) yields 1.52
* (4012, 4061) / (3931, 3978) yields 2.08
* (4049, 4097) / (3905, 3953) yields 1.97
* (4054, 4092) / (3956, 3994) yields 1.55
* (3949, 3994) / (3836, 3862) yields 1.29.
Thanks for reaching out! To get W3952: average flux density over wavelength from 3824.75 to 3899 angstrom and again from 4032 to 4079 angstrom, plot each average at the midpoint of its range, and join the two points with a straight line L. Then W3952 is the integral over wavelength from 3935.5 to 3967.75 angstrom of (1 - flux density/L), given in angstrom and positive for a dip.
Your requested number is 9.4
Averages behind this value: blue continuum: 14.5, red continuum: 23.1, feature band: 13.1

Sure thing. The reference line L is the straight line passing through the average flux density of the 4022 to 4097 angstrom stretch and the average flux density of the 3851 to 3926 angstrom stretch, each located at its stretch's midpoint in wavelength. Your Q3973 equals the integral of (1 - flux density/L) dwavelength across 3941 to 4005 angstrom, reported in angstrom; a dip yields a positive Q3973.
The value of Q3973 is 8.7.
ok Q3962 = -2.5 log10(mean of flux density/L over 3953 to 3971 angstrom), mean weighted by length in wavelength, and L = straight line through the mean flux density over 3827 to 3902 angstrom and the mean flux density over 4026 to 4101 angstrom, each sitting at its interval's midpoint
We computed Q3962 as 0.493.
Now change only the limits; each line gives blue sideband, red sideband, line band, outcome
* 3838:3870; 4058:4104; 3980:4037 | -0.12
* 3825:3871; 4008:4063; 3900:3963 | 0.27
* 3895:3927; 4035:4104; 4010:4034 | -0.12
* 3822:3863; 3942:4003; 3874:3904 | -0.15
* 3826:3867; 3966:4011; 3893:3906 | -0.11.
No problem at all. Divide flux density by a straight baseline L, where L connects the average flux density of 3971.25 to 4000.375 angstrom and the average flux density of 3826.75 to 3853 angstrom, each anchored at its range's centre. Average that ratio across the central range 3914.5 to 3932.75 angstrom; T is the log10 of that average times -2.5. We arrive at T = 0.303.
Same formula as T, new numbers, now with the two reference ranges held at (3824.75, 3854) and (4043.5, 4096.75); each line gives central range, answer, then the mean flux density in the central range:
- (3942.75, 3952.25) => 0.16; 15.4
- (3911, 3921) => -0.14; 18.4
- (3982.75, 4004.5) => -0.15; 23.1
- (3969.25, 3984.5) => 0.19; 16.3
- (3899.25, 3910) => -0.03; 16.1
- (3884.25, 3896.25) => -0.11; 16.6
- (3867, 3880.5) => -0.12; 15.8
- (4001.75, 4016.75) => -0.14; 23.8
